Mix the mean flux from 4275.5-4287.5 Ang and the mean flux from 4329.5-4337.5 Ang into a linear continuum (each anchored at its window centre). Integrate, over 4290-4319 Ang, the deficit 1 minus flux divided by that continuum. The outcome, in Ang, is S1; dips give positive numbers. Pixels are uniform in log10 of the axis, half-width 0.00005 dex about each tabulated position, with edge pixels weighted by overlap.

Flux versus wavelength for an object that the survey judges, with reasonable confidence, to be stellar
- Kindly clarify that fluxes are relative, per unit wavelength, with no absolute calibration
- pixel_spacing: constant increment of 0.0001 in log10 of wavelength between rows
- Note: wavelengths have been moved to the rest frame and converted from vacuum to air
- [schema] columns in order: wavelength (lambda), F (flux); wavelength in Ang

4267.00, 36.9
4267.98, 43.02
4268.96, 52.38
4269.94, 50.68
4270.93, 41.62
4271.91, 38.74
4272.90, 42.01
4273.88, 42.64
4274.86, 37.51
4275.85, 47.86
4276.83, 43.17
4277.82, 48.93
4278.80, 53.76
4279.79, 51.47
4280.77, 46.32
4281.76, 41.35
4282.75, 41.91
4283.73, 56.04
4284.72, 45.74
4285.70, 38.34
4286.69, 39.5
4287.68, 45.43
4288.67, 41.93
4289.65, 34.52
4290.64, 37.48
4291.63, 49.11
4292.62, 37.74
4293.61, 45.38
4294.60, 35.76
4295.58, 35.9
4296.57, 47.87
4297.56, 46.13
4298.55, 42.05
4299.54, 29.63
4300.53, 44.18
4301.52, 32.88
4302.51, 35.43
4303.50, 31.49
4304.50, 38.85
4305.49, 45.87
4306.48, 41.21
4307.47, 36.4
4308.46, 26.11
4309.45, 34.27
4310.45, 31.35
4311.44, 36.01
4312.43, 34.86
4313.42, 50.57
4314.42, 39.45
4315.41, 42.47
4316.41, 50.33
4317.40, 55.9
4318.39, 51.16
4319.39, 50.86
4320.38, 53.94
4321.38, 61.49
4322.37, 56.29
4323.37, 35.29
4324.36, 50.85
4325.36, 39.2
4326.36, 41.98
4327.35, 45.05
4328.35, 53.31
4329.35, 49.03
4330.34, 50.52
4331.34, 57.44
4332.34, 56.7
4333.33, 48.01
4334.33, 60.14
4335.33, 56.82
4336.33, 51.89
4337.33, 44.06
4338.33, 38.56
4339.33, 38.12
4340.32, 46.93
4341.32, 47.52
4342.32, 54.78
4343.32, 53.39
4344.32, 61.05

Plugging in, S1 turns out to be 5.4 Ang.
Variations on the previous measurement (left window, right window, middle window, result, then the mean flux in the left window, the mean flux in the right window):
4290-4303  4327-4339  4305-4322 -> 0.5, 39.9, 50.8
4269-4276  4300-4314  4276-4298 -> -1.7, 43.4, 37.1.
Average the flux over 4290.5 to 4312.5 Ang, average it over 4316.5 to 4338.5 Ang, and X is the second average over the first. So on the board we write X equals 1.3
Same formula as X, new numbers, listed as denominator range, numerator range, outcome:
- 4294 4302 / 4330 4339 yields 1.30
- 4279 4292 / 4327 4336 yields 1.21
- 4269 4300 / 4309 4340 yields 1.09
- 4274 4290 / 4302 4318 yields 0.88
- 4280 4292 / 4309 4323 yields 1.07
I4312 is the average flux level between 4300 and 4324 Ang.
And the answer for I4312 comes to 42.4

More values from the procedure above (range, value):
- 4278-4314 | 40.7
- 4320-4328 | 48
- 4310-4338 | 48.4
